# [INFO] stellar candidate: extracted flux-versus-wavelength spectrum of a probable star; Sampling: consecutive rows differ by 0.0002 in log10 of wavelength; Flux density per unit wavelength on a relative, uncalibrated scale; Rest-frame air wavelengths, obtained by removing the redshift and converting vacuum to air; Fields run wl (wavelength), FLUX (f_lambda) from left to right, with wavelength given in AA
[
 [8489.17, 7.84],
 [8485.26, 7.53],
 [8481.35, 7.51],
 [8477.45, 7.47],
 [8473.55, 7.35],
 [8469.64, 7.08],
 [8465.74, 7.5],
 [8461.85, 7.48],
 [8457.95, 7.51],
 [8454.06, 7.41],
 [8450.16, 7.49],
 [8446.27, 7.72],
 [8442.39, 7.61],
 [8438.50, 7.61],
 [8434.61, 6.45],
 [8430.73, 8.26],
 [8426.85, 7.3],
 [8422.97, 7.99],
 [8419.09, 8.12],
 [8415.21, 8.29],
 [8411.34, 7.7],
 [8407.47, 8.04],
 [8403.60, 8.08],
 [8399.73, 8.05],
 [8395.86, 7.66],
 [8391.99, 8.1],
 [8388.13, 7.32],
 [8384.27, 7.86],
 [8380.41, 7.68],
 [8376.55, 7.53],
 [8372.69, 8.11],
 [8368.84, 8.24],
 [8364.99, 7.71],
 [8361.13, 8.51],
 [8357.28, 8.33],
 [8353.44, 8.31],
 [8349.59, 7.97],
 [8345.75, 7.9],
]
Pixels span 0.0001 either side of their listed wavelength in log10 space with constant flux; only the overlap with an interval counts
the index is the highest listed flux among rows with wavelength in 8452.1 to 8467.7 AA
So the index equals 7.51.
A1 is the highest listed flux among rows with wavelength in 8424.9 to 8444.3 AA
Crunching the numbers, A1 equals 8.26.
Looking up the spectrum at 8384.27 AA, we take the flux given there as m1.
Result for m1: 7.86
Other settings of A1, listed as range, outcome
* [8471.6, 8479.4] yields 7.47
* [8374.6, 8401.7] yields 8.1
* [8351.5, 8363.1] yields 8.51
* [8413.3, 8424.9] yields 8.29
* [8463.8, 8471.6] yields 7.5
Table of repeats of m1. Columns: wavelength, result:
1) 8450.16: 7.49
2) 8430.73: 8.26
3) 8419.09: 8.12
